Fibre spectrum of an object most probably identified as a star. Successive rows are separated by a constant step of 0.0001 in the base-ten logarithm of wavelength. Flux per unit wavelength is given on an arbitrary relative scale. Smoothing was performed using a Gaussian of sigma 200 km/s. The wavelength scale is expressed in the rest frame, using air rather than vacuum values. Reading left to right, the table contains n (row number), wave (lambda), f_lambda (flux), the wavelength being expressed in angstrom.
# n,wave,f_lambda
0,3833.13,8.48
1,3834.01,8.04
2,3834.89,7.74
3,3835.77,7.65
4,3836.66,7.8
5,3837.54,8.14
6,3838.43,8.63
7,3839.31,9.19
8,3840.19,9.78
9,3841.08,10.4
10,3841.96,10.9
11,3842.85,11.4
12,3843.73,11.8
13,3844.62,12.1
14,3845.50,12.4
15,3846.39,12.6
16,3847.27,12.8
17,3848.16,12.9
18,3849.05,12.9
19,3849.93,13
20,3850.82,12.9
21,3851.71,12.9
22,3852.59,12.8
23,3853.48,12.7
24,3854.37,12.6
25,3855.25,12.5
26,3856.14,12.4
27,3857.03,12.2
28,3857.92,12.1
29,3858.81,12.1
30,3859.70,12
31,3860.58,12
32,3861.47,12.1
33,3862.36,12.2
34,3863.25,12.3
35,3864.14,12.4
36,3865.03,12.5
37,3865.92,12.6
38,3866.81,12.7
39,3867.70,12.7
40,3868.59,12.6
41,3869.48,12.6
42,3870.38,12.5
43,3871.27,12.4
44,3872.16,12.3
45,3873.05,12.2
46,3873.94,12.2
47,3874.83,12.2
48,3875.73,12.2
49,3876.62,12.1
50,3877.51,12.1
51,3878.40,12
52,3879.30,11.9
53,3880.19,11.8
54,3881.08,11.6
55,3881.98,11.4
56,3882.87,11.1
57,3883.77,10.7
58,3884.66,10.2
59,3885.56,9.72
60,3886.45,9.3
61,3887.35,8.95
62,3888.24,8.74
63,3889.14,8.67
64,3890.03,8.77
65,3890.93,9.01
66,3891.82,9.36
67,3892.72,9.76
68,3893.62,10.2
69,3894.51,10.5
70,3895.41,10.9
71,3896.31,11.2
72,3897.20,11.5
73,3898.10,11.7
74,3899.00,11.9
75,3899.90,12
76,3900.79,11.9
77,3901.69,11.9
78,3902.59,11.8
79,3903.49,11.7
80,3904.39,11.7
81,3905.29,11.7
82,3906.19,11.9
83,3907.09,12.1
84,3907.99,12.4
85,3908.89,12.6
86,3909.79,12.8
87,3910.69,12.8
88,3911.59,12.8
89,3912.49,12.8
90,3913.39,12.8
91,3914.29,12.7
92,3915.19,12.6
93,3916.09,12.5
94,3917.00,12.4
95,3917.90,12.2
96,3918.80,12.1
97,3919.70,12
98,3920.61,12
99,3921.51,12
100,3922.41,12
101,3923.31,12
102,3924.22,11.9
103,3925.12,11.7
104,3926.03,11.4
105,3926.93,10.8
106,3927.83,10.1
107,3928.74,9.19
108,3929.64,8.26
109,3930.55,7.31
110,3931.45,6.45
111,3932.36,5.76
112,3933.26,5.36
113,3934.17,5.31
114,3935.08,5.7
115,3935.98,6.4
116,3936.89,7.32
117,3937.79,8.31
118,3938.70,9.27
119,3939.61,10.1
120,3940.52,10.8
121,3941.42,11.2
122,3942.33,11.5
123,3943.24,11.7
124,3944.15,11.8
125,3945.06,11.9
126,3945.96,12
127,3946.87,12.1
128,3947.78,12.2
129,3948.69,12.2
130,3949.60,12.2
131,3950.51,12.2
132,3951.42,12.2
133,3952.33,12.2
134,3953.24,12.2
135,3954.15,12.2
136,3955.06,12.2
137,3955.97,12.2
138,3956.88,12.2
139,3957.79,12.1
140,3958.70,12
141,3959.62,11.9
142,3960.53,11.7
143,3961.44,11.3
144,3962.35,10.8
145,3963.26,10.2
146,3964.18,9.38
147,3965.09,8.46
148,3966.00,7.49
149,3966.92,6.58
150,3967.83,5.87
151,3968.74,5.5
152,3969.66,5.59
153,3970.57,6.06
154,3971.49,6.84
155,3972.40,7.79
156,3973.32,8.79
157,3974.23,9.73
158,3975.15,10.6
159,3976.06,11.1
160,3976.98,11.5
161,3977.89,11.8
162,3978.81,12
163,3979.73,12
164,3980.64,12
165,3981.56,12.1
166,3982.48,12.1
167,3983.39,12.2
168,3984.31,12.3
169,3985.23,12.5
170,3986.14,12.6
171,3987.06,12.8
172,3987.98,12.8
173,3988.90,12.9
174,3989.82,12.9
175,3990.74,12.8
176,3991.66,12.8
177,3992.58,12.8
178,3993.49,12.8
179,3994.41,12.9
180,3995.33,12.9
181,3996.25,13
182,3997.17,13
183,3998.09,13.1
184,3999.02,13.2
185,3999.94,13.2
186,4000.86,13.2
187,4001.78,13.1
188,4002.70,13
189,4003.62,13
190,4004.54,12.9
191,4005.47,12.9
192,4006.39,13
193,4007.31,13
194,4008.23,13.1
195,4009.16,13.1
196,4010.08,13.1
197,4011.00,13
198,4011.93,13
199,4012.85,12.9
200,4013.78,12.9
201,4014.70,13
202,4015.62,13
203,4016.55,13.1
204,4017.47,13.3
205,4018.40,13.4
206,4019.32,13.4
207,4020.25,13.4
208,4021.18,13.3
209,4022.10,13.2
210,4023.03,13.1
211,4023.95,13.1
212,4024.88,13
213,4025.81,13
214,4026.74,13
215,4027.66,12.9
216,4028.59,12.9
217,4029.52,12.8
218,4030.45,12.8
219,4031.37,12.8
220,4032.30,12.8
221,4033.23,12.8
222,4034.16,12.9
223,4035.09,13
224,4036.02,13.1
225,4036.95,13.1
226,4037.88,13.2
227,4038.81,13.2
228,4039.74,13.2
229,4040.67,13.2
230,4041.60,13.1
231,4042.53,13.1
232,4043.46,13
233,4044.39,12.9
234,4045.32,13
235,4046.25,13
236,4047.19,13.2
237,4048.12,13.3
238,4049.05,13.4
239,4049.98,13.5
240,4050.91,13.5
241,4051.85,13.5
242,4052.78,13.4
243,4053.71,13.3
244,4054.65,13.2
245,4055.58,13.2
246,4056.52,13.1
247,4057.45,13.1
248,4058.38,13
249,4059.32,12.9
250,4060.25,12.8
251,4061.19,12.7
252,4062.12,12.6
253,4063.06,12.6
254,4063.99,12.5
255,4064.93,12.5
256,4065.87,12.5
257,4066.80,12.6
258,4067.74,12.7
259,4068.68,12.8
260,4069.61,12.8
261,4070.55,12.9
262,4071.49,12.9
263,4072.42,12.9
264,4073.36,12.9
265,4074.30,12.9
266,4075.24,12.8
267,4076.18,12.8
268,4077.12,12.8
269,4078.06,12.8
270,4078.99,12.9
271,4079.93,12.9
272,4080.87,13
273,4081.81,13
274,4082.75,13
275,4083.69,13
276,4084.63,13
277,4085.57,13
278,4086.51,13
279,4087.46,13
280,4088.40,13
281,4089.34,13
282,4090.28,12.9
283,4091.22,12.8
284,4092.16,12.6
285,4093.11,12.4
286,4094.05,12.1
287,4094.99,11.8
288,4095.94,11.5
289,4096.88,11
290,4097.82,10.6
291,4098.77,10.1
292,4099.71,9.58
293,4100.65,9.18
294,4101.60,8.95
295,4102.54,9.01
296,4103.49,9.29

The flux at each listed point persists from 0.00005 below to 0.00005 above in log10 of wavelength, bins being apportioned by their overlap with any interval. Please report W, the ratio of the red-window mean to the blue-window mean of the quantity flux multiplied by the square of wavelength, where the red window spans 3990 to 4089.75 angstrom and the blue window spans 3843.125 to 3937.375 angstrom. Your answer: 1.24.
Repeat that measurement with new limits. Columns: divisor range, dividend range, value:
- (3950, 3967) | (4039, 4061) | 1.24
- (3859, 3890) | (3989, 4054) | 1.22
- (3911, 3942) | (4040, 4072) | 1.36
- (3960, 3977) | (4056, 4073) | 1.55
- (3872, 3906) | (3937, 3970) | 1.00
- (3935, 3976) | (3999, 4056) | 1.34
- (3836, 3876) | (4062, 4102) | 1.16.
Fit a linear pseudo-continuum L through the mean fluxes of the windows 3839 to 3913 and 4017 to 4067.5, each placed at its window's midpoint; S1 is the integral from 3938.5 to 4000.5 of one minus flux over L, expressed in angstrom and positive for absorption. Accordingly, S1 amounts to 6.1 angstrom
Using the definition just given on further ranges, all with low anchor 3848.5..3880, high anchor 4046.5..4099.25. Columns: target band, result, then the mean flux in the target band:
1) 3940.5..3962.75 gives 1.13 angstrom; 11.9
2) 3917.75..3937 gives 4.76 angstrom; 9.41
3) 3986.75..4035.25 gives -1.38 angstrom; 13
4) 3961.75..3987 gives 5.52 angstrom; 9.83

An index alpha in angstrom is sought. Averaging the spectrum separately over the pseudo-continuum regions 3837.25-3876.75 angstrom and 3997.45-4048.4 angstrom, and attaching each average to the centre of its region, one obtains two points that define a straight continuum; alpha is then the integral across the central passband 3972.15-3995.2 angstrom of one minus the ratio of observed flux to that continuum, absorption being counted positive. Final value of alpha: 1.6 angstrom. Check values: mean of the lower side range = 12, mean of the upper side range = 13.1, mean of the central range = 11.9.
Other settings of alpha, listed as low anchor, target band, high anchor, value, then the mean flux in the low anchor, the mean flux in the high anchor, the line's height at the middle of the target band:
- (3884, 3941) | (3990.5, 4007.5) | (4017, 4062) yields -1.0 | 10.5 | 13.1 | 12.3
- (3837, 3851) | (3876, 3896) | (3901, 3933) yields 1.6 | 11.3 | 11.4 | 11.3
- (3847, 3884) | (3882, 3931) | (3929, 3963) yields 0.5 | 12.3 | 10.3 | 11.3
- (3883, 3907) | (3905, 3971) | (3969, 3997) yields 2.4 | 10.6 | 11.3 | 11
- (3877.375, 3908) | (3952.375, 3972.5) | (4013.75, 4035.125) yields 3.9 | 10.9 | 13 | 12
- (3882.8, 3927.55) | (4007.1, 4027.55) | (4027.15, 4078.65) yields -0.9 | 11.4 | 13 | 12.6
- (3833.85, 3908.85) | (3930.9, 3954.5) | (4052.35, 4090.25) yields 3.8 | 11.4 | 12.9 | 11.9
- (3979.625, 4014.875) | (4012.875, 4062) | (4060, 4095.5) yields -1.1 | 12.8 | 12.8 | 12.8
